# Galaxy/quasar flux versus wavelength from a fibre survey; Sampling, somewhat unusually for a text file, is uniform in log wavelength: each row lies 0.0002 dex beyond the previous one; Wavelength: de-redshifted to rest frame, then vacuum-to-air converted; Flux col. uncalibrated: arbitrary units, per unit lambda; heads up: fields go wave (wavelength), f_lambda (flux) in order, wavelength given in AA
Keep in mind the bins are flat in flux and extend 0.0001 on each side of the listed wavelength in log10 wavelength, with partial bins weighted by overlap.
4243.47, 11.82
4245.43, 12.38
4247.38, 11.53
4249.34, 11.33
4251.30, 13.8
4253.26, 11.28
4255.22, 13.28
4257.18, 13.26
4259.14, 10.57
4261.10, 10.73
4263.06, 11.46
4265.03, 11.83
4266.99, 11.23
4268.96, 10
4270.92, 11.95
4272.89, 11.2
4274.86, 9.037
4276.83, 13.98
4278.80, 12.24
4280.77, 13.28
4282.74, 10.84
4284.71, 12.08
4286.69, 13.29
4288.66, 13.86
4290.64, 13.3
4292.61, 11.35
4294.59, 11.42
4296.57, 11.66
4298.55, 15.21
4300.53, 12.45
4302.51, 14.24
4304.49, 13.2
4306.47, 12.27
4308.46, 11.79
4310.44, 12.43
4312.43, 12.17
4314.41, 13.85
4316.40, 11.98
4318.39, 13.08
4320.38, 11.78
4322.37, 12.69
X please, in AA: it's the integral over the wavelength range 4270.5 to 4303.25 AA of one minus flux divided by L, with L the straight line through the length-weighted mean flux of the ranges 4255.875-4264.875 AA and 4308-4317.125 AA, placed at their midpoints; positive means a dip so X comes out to -1.0 AA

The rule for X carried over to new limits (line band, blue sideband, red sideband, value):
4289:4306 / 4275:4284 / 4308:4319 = -0.6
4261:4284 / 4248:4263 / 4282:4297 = 1.2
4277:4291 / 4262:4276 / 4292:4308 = -1.1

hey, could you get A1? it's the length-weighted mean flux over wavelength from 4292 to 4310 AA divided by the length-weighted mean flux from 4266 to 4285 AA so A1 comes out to 1.09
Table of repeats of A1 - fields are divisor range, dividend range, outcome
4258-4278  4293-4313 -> 1.13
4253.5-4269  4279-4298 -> 1.07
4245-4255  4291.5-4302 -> 1.03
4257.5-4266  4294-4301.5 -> 1.13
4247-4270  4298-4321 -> 1.10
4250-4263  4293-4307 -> 1.07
